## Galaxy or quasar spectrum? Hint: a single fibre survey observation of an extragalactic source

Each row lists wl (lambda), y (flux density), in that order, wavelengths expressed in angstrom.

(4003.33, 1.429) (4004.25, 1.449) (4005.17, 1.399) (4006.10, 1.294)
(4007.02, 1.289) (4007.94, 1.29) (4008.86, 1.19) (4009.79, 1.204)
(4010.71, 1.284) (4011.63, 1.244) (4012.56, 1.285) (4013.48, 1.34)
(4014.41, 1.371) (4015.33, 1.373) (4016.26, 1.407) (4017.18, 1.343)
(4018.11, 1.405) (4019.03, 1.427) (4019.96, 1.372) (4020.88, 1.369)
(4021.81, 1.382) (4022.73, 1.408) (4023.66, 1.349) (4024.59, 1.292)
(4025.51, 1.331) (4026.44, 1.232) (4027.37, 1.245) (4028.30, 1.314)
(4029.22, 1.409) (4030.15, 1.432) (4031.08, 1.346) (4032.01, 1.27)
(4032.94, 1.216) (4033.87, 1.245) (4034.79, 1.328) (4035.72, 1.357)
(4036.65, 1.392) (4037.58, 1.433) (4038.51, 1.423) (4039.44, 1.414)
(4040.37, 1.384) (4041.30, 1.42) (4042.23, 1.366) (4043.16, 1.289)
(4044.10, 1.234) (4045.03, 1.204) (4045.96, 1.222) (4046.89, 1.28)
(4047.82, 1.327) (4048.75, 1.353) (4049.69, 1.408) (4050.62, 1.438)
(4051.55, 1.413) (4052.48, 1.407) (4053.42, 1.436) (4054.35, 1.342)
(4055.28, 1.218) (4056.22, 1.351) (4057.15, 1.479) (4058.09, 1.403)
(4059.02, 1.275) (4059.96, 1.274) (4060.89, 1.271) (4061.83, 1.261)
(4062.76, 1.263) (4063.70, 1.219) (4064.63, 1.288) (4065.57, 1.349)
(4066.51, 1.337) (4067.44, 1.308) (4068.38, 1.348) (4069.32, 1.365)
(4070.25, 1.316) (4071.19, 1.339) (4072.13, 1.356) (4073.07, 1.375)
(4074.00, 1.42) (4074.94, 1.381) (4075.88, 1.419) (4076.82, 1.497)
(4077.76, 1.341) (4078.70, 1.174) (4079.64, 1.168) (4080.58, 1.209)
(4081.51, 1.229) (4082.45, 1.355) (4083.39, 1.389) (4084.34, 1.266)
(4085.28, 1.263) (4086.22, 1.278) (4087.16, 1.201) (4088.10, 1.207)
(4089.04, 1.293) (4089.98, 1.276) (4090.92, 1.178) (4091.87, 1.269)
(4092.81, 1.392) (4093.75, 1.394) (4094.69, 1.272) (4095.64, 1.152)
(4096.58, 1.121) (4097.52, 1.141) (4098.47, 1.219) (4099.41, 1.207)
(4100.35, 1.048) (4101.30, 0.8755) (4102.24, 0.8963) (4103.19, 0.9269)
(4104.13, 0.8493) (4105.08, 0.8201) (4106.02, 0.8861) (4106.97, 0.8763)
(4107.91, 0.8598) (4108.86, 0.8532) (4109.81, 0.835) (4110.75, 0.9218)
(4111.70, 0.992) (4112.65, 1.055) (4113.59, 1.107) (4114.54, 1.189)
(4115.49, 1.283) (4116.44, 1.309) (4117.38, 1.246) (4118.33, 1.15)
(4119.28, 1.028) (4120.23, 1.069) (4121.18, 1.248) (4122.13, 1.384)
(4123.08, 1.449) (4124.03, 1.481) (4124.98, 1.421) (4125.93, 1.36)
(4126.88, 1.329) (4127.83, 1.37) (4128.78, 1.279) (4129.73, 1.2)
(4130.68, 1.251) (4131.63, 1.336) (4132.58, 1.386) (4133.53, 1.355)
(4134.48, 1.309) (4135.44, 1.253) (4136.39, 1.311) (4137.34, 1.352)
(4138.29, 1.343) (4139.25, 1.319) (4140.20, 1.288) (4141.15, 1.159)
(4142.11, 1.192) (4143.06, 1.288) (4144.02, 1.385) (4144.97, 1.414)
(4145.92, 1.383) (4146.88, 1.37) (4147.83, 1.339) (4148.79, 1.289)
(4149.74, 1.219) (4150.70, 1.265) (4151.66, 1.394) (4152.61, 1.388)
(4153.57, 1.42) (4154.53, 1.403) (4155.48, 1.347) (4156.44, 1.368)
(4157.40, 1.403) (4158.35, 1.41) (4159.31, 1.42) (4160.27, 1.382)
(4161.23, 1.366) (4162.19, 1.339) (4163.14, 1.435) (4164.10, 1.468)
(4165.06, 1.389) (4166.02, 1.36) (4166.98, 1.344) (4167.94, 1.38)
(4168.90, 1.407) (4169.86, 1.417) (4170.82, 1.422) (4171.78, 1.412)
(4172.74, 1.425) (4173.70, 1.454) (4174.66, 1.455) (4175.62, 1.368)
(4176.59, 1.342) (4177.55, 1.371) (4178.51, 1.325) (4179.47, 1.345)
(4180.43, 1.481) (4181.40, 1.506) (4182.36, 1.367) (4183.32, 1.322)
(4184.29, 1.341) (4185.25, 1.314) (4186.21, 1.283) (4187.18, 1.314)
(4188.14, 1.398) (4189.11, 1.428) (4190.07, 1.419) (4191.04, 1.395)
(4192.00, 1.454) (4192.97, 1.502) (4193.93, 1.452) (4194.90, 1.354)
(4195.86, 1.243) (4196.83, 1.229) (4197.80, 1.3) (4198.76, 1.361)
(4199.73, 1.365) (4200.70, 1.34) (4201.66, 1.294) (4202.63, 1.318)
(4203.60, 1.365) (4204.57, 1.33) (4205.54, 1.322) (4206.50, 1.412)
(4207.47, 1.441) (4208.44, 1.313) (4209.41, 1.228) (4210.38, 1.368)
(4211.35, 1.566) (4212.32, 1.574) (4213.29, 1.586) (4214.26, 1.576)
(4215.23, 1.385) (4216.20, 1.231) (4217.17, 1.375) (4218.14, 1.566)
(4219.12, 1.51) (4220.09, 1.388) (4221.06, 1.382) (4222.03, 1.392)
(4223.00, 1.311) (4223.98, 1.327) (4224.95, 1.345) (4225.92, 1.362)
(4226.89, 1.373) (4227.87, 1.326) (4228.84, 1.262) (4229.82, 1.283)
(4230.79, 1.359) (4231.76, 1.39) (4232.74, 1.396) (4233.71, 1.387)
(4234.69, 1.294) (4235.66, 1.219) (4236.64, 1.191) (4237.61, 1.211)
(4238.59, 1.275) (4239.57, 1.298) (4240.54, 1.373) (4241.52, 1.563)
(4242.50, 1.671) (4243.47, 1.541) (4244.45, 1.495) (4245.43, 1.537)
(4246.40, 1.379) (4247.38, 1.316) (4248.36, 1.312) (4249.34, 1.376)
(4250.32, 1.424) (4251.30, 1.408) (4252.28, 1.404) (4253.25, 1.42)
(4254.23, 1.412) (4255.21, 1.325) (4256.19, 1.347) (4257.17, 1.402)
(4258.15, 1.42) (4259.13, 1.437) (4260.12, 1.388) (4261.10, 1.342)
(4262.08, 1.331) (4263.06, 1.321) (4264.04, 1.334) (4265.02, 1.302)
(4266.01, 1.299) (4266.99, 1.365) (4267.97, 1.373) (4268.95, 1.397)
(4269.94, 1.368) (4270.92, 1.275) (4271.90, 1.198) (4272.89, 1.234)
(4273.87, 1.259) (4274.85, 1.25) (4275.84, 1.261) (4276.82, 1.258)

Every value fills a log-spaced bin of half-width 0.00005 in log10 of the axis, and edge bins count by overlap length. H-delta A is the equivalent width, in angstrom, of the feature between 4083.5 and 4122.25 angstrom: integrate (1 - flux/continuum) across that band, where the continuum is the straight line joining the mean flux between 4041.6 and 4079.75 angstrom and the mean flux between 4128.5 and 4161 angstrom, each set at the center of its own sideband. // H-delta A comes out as 6.2 angstrom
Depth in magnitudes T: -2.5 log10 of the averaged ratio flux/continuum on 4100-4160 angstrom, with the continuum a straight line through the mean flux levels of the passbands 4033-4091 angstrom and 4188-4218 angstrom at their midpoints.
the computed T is 0.11 mag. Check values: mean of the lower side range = 1.32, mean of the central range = 1.22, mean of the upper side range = 1.39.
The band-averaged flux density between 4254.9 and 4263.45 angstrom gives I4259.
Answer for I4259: 1.37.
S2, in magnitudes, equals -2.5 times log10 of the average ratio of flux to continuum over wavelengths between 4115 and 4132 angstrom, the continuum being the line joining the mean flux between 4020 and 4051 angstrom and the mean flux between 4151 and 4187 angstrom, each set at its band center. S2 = 0.07 mag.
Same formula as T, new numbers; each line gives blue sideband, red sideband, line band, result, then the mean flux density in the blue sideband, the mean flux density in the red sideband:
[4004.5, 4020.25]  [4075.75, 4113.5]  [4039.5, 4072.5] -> -0.09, 1.33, 1.14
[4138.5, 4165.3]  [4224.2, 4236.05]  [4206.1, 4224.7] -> -0.06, 1.35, 1.33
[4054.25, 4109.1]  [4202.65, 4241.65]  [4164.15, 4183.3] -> -0.06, 1.23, 1.37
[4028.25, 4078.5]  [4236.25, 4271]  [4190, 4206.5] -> 0.01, 1.34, 1.38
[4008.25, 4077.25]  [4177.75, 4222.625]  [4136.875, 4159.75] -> 0.02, 1.34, 1.39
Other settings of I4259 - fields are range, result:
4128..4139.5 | 1.31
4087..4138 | 1.18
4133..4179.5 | 1.36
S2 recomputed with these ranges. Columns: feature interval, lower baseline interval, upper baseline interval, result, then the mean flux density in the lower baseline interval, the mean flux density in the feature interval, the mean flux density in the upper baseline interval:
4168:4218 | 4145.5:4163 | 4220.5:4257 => -0.02 mag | 1.36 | 1.39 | 1.37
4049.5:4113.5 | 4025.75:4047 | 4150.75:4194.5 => 0.10 mag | 1.32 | 1.22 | 1.39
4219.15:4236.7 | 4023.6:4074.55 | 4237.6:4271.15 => 0.03 mag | 1.33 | 1.34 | 1.39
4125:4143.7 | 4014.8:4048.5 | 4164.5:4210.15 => 0.05 mag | 1.34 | 1.3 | 1.37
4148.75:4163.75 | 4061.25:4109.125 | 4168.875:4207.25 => -0.04 mag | 1.21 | 1.37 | 1.37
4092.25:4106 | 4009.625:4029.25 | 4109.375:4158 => 0.19 mag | 1.34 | 1.09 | 1.28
